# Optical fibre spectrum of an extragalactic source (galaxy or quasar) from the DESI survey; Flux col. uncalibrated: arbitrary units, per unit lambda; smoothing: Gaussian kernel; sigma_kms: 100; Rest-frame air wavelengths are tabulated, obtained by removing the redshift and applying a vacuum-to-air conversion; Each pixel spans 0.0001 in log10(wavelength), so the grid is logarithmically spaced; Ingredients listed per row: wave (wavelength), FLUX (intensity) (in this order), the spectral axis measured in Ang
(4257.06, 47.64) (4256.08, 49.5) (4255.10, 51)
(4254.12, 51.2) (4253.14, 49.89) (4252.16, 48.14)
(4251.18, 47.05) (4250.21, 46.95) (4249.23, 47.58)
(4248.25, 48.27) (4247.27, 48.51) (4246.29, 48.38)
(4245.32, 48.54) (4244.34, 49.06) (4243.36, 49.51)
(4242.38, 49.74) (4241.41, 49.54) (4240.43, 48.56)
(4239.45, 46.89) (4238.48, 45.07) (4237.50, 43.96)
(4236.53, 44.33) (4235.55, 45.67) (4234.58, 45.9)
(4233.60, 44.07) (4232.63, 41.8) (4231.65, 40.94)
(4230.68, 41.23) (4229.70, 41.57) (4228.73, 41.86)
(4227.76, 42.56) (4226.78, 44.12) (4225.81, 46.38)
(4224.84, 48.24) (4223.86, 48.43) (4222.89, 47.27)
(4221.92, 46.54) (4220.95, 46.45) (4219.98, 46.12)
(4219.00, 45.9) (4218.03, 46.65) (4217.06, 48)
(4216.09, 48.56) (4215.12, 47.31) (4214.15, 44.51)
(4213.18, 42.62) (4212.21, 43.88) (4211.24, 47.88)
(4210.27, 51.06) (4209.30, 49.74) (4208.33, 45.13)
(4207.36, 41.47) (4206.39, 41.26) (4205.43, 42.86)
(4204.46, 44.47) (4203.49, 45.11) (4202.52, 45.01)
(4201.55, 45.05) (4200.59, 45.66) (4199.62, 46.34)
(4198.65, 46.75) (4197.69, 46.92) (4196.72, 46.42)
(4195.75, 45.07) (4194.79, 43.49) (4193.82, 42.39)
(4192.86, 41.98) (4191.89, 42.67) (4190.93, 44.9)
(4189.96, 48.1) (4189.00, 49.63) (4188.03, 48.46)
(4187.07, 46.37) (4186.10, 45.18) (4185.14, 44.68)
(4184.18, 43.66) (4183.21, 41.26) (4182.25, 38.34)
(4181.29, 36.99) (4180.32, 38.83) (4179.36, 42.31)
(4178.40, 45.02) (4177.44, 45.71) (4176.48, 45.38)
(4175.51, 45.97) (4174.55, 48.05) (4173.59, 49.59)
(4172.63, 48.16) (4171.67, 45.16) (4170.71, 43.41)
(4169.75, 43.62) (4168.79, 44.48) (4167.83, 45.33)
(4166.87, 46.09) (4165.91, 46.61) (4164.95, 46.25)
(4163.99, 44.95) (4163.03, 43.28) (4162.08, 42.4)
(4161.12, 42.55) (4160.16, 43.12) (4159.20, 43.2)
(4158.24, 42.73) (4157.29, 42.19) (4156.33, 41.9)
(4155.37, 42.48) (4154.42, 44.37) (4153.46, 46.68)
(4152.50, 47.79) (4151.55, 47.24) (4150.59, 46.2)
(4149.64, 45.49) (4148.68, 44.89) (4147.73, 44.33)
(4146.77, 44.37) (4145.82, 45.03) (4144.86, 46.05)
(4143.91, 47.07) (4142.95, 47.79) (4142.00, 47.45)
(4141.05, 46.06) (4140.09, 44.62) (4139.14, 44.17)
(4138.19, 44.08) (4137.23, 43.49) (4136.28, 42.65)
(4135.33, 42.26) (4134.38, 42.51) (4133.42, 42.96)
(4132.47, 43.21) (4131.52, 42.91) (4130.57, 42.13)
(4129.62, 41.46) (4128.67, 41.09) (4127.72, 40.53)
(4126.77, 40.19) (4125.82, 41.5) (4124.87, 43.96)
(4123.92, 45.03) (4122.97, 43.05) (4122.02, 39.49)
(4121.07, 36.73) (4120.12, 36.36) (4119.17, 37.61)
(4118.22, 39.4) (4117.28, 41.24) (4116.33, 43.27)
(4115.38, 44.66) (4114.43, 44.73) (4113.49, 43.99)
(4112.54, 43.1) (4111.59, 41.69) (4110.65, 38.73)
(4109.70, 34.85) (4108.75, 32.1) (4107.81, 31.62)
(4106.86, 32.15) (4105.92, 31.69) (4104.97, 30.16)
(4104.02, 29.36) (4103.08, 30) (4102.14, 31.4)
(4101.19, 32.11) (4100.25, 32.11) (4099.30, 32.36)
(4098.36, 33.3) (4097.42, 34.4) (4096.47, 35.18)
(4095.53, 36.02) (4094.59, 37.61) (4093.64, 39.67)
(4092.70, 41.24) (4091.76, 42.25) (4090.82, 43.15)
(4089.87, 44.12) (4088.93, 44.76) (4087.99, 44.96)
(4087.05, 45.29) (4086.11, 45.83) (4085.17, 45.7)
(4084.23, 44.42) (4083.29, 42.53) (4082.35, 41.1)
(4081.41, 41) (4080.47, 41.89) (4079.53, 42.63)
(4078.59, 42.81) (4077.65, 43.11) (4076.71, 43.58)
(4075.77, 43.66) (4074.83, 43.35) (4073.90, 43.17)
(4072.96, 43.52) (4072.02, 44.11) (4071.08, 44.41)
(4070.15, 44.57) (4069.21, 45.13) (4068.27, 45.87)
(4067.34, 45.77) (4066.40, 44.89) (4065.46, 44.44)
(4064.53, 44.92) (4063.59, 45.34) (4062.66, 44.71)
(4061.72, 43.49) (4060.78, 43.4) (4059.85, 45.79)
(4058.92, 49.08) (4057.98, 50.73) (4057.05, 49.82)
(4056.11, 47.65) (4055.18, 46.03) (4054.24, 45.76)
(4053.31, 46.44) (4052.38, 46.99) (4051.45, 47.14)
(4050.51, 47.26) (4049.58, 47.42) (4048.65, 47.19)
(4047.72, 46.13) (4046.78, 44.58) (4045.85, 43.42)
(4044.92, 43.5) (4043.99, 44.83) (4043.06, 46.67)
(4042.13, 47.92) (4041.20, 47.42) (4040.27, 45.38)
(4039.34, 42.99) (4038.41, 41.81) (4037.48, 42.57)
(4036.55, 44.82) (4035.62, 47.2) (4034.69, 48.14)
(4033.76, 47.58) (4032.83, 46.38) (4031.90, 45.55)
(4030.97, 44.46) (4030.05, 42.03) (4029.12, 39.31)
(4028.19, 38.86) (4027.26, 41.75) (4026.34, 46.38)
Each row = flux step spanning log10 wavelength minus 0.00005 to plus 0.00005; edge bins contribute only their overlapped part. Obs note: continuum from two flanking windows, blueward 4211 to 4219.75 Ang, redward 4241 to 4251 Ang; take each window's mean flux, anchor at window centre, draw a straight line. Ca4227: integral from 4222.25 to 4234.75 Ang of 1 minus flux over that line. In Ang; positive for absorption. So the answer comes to 0.8 Ang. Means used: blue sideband 46.1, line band 44.2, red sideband 48.6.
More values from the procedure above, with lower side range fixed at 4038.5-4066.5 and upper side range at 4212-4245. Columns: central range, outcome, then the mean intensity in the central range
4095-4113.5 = 4.77 Ang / 34.1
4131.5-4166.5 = 1.03 Ang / 44.5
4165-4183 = 0.56 Ang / 44.4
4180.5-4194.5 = 0.61 Ang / 43.8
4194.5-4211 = 0.11 Ang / 45.5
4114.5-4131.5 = 1.74 Ang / 41.2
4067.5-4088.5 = 0.99 Ang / 43.8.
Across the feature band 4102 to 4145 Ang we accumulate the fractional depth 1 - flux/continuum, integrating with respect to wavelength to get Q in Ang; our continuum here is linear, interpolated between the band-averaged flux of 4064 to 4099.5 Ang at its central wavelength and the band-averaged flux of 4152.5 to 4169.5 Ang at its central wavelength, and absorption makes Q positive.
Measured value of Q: 2.8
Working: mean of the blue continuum 42.4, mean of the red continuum 44.1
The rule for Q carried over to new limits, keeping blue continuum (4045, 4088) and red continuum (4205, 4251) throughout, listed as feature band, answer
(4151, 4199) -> 1.17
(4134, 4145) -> 0.15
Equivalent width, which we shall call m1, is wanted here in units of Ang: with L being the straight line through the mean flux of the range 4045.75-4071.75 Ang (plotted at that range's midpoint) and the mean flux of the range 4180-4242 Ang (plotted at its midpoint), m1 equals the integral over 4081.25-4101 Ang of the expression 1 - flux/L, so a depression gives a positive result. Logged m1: 2.4 Ang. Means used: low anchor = 46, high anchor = 45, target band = 40.2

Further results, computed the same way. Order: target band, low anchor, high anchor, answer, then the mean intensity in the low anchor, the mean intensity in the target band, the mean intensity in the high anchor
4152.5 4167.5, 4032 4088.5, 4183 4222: 0.44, 45.1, 44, 45.5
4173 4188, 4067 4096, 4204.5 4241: 0.21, 43.1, 44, 45.3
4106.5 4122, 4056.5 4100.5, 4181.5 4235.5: 1.60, 42.8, 39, 45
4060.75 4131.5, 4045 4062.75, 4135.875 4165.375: 7.97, 46.4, 40.5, 44.7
